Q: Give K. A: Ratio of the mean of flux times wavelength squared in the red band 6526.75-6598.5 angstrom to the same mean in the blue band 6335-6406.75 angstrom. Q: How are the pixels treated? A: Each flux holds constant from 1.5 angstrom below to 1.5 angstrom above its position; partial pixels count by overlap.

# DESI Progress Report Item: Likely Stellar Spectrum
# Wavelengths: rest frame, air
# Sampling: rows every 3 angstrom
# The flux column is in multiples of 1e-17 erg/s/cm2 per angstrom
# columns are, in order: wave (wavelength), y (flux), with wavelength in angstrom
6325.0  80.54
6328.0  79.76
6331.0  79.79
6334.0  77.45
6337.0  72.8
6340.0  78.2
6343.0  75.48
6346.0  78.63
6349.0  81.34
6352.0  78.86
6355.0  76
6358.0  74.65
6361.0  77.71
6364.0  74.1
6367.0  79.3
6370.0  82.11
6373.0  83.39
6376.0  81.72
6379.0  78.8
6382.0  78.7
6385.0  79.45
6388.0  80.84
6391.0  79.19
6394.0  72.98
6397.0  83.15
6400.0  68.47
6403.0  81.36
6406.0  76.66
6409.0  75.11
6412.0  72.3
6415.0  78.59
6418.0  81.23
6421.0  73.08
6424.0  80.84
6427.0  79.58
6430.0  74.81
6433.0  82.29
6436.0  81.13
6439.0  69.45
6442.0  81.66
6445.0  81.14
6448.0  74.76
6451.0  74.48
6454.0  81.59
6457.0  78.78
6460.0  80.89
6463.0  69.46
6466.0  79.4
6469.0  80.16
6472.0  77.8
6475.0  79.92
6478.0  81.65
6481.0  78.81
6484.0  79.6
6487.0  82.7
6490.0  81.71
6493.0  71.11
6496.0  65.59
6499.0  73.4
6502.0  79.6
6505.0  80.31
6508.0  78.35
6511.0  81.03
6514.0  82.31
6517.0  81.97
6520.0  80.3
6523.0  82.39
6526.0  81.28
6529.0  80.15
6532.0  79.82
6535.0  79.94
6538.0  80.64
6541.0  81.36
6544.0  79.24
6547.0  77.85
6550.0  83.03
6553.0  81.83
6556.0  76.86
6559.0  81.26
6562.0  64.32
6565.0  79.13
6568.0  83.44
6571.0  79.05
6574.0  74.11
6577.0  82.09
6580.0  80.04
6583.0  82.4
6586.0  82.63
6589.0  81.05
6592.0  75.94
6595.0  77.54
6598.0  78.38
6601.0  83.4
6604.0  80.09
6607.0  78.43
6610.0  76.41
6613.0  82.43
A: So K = 1.08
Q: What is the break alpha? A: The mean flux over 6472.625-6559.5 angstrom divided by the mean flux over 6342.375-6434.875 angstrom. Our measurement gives 1.02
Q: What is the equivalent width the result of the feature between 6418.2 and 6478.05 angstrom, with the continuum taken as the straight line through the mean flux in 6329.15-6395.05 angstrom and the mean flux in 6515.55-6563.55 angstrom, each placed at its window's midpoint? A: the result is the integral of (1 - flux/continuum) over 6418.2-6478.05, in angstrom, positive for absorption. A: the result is 0.6 angstrom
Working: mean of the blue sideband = 78.3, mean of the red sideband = 79.5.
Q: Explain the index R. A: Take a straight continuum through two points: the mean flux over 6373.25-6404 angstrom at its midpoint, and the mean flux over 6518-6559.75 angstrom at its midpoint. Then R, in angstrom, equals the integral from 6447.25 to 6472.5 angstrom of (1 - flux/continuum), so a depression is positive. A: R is 0.61 angstrom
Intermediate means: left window 78.6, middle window 77.5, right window 80.4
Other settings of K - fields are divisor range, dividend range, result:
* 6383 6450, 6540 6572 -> 1.06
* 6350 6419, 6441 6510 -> 1.03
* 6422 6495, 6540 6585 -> 1.04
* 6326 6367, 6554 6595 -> 1.09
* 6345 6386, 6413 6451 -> 1.01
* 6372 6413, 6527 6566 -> 1.06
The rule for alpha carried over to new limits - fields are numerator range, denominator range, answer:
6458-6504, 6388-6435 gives 1.00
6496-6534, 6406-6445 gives 1.02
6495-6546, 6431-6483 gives 1.01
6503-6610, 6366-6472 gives 1.02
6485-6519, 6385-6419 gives 1.01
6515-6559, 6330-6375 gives 1.03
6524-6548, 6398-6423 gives 1.05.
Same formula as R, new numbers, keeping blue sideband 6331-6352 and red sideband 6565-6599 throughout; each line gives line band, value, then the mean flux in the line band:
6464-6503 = 0.57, 77.7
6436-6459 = 0.23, 77.7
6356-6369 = 0.19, 76.6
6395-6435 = 0.39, 77.5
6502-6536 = -0.66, 80.7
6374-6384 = -0.25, 79.9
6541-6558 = -0.12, 79.9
